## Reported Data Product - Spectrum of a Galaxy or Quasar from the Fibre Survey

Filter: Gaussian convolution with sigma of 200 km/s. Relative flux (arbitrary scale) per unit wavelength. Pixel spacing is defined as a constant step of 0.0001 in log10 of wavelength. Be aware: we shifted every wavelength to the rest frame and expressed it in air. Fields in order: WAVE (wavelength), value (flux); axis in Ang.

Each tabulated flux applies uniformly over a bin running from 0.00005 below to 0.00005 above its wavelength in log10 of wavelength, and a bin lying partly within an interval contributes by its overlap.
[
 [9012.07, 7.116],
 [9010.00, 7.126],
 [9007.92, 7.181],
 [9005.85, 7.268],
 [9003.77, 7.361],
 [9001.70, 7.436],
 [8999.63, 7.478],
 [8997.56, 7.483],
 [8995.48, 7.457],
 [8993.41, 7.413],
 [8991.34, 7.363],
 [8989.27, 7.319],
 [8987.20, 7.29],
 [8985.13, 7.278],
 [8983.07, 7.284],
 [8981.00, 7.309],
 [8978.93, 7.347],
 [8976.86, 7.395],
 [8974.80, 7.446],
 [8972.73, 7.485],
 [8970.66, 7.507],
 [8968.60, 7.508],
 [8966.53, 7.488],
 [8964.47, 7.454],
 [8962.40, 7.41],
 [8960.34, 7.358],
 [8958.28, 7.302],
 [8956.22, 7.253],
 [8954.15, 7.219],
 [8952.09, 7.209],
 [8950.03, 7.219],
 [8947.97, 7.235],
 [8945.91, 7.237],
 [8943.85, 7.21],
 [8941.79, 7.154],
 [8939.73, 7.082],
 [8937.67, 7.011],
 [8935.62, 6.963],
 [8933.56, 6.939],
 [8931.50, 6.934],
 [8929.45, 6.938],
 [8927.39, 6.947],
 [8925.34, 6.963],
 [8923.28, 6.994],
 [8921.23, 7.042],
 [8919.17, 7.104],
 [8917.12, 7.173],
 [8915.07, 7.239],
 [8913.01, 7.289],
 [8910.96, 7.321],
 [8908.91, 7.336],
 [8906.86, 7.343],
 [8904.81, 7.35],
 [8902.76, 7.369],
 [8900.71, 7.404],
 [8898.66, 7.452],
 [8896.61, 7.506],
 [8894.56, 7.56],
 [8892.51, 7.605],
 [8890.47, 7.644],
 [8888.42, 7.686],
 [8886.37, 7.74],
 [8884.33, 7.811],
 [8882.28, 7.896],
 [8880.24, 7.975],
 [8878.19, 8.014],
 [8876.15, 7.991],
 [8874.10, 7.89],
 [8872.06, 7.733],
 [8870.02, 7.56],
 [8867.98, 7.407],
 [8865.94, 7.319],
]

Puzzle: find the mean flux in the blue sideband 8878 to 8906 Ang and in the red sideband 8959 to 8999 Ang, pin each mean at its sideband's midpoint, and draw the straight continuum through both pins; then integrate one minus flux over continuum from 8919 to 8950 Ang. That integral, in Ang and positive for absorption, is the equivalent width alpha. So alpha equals 1.9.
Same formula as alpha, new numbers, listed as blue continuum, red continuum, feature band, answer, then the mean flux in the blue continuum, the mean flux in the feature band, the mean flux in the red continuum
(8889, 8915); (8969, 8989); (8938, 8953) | 0.4 Ang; 7.43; 7.18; 7.38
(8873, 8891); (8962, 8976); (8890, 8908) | 0.7 Ang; 7.85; 7.47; 7.47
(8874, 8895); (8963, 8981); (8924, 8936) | 1.1 Ang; 7.8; 6.95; 7.44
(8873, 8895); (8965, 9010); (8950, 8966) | 0.4 Ang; 7.81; 7.31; 7.38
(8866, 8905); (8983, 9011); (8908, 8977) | 2.6 Ang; 7.66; 7.21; 7.34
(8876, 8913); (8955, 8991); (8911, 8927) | 0.9 Ang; 7.59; 7.12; 7.38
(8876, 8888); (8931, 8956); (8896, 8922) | 0.9 Ang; 7.89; 7.3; 7.12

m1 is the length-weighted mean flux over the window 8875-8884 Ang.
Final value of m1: 7.95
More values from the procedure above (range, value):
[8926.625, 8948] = 7.05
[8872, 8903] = 7.71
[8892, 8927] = 7.29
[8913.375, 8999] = 7.24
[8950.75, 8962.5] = 7.28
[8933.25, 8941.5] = 7.02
